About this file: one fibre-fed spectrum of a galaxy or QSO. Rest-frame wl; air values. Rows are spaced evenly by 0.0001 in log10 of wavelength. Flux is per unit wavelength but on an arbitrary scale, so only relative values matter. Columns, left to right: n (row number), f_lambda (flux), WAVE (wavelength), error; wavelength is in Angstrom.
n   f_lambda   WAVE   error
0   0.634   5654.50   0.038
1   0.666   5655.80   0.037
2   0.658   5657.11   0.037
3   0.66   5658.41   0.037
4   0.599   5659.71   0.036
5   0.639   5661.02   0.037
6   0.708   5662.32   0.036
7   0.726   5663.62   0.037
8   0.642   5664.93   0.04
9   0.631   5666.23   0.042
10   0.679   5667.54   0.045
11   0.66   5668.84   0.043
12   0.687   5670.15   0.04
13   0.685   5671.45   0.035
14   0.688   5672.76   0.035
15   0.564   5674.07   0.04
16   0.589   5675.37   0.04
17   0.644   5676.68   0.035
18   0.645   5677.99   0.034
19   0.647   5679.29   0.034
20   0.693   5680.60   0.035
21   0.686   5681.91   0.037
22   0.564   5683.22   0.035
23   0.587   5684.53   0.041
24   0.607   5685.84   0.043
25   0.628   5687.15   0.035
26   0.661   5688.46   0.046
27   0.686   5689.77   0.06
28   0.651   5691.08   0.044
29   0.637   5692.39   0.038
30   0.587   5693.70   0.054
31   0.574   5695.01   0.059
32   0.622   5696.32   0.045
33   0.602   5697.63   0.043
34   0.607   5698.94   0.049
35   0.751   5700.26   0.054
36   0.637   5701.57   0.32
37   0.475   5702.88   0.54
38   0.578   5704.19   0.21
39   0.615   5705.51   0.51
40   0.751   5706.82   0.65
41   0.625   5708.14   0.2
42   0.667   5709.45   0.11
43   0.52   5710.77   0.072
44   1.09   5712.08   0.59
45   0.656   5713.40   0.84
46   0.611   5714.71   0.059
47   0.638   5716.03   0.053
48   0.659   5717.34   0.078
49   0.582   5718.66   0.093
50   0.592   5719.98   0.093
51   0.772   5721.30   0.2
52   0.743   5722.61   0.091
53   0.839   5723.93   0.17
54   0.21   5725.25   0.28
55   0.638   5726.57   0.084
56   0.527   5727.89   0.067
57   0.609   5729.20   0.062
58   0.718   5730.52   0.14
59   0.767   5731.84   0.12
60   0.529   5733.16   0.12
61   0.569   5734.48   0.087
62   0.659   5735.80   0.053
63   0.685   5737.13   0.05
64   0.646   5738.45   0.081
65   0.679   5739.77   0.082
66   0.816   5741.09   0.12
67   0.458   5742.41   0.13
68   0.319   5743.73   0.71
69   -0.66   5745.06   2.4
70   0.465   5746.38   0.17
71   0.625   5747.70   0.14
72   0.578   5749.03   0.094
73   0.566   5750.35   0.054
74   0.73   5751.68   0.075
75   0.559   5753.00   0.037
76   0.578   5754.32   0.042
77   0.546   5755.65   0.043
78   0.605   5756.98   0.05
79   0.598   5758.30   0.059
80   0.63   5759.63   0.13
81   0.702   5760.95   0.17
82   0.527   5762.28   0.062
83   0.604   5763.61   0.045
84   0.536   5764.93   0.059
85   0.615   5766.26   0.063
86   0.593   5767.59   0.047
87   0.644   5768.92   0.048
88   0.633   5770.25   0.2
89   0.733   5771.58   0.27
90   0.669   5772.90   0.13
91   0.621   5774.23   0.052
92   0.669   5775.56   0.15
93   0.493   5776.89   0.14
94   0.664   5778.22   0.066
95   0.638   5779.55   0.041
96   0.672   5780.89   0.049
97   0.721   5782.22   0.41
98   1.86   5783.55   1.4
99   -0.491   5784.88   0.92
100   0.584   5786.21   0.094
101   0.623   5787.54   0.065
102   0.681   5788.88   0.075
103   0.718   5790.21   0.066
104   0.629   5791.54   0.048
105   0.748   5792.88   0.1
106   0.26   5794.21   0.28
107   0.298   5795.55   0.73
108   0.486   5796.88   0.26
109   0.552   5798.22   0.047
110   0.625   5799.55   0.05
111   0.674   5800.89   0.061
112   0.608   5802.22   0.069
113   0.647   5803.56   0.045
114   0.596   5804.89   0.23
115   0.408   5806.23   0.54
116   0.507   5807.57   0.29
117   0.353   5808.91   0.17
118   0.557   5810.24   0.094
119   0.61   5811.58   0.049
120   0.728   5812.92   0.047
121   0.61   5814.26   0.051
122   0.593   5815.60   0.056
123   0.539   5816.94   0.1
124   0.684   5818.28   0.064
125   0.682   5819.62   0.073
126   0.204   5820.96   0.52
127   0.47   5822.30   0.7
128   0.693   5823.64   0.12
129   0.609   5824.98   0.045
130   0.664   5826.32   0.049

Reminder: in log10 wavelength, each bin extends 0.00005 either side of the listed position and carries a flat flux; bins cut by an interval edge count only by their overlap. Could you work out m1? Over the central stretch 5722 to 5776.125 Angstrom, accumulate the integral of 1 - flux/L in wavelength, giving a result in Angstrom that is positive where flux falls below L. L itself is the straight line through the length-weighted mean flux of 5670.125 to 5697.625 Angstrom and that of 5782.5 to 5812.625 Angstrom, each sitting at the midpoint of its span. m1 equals 1.7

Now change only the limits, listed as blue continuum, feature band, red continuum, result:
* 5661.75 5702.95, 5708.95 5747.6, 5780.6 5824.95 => 2.02 Angstrom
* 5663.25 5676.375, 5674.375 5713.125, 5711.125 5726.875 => 1.07 Angstrom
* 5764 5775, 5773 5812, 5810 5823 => 0.87 Angstrom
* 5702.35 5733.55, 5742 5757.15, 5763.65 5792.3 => 4.73 Angstrom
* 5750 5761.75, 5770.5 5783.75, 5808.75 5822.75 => -3.12 Angstrom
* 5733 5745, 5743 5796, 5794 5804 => -3.96 Angstrom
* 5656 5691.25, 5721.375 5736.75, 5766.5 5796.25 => 0.20 Angstrom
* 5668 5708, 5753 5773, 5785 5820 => -0.89 Angstrom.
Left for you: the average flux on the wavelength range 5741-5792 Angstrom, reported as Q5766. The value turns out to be 0.581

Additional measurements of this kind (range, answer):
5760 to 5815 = 0.6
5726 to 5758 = 0.551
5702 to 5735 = 0.64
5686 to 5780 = 0.606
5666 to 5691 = 0.644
